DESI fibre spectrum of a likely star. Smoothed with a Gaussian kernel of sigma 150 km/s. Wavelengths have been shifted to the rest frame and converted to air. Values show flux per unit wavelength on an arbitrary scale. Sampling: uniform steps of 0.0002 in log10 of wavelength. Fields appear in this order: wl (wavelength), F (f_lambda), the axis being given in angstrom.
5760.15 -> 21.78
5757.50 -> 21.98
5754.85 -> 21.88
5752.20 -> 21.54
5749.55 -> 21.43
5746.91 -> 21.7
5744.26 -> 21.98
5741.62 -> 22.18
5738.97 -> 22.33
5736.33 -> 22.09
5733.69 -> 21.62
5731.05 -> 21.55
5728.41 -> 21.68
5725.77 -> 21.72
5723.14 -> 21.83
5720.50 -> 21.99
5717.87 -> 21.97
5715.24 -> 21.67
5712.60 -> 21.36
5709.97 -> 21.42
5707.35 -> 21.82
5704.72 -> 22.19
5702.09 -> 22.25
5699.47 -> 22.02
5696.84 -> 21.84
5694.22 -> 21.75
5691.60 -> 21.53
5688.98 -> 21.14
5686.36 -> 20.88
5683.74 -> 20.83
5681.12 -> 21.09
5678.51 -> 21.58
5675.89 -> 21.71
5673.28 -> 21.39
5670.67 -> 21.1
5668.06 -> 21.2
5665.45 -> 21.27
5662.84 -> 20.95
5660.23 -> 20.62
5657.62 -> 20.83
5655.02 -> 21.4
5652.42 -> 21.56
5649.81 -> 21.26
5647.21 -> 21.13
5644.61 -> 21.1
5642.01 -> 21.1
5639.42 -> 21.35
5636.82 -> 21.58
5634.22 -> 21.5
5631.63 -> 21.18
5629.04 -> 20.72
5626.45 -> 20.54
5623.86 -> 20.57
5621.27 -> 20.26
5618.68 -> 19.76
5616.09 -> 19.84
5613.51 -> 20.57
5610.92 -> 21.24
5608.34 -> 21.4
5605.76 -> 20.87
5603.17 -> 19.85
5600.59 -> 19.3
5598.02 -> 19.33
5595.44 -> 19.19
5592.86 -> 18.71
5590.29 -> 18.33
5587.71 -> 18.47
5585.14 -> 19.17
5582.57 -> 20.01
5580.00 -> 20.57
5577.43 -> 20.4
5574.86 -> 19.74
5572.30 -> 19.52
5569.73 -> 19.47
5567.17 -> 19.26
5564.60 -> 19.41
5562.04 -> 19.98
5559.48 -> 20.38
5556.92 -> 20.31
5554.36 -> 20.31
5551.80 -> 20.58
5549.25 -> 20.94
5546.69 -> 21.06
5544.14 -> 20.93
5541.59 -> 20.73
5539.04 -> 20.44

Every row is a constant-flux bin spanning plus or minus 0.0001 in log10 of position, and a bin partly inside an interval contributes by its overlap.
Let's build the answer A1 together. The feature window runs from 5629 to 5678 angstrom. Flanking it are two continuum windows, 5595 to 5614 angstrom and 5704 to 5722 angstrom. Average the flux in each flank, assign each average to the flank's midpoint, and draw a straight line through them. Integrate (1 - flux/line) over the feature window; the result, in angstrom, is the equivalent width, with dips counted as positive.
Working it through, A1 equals -0.70 angstrom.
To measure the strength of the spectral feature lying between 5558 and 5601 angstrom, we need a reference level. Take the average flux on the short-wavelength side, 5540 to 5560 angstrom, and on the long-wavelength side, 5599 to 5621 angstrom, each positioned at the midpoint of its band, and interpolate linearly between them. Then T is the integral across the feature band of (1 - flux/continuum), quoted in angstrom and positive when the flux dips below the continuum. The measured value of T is 2.1 angstrom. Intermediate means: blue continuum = 20.7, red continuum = 20.3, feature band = 19.5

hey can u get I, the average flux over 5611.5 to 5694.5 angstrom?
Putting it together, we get 21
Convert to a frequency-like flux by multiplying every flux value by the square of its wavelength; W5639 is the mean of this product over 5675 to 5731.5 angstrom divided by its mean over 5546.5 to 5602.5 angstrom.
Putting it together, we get 1.15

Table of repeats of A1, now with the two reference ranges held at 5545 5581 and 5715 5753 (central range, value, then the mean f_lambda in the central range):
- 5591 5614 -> 0.6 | 20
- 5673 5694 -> 0.0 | 21.3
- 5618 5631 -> 0.2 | 20.4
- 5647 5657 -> -0.1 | 21.3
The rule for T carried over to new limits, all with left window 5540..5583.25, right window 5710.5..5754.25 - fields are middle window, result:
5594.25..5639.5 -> 0.5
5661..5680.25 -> -0.1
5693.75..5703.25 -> -0.2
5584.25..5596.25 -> 1.0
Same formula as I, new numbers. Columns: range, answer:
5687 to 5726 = 21.8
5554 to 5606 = 19.6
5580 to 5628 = 19.9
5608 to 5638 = 20.7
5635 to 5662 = 21.2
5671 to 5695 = 21.3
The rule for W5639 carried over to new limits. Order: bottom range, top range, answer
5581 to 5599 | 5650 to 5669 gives 1.14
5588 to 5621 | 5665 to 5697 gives 1.10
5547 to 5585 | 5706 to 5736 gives 1.14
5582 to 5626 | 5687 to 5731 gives 1.14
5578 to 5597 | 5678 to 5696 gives 1.14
